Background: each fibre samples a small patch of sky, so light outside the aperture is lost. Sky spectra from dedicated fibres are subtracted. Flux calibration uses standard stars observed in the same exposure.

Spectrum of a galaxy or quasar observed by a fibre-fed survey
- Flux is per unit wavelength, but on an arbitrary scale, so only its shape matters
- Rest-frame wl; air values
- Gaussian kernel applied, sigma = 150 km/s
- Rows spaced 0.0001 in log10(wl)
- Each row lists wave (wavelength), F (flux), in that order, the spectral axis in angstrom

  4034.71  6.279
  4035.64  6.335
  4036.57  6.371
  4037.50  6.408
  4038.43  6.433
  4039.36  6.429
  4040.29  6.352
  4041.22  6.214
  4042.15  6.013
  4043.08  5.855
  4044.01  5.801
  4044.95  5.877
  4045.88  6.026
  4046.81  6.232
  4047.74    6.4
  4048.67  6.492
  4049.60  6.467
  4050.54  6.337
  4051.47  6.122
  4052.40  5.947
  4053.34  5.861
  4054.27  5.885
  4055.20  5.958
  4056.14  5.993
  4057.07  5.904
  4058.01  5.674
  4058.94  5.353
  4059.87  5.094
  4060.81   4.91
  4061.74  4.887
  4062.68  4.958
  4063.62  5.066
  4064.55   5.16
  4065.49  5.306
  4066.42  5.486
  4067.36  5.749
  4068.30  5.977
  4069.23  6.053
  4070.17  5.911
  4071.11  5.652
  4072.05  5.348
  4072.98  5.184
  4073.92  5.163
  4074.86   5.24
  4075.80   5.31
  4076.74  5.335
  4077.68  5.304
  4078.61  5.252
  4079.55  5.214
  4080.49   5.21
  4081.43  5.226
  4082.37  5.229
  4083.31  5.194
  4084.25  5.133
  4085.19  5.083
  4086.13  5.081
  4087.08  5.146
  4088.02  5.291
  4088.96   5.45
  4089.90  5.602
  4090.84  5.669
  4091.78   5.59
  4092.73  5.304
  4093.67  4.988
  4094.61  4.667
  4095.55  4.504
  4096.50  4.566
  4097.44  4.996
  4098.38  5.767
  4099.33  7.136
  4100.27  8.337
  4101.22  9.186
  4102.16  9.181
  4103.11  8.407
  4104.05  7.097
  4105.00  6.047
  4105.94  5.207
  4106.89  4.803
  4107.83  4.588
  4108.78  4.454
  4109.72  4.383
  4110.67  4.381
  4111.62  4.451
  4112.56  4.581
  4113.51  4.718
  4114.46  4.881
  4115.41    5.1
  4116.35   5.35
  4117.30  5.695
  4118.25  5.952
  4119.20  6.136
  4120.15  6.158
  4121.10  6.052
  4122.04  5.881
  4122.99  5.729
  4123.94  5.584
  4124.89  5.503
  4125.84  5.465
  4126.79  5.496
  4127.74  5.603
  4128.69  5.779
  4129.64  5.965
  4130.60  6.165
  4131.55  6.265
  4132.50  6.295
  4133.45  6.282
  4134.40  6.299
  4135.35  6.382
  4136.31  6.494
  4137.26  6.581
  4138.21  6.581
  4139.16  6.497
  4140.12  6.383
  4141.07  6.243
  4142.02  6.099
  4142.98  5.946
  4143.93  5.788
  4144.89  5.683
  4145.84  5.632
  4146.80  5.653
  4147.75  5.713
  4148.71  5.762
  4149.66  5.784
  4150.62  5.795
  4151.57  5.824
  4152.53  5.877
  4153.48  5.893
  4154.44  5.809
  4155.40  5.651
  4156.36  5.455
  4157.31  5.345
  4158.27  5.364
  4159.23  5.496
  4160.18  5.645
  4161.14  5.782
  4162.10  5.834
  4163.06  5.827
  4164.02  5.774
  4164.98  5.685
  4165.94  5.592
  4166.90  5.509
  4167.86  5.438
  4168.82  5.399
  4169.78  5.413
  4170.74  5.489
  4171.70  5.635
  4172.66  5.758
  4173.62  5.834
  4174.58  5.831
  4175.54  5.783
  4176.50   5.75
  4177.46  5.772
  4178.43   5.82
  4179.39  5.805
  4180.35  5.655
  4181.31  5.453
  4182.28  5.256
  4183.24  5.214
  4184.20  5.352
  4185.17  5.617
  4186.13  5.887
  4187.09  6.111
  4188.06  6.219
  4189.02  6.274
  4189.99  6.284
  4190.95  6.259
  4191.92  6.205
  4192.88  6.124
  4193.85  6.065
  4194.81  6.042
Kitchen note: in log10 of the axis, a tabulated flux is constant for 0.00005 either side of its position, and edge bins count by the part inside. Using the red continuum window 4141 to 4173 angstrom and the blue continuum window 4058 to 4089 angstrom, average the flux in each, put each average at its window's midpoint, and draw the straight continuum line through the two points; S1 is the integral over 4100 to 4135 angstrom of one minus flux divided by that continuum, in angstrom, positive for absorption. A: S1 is -2.3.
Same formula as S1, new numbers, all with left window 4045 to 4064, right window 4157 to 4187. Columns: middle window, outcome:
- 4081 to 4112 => 0.4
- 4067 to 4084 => 1.0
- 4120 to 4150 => -1.7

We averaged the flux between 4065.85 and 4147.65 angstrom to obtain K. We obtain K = 5.7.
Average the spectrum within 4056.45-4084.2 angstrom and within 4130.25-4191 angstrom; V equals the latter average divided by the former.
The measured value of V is 1.09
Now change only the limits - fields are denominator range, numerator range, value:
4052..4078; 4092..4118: 1.03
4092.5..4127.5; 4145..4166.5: 1.00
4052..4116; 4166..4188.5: 1.03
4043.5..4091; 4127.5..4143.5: 1.12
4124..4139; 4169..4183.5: 0.93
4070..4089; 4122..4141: 1.15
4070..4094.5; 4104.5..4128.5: 1.00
